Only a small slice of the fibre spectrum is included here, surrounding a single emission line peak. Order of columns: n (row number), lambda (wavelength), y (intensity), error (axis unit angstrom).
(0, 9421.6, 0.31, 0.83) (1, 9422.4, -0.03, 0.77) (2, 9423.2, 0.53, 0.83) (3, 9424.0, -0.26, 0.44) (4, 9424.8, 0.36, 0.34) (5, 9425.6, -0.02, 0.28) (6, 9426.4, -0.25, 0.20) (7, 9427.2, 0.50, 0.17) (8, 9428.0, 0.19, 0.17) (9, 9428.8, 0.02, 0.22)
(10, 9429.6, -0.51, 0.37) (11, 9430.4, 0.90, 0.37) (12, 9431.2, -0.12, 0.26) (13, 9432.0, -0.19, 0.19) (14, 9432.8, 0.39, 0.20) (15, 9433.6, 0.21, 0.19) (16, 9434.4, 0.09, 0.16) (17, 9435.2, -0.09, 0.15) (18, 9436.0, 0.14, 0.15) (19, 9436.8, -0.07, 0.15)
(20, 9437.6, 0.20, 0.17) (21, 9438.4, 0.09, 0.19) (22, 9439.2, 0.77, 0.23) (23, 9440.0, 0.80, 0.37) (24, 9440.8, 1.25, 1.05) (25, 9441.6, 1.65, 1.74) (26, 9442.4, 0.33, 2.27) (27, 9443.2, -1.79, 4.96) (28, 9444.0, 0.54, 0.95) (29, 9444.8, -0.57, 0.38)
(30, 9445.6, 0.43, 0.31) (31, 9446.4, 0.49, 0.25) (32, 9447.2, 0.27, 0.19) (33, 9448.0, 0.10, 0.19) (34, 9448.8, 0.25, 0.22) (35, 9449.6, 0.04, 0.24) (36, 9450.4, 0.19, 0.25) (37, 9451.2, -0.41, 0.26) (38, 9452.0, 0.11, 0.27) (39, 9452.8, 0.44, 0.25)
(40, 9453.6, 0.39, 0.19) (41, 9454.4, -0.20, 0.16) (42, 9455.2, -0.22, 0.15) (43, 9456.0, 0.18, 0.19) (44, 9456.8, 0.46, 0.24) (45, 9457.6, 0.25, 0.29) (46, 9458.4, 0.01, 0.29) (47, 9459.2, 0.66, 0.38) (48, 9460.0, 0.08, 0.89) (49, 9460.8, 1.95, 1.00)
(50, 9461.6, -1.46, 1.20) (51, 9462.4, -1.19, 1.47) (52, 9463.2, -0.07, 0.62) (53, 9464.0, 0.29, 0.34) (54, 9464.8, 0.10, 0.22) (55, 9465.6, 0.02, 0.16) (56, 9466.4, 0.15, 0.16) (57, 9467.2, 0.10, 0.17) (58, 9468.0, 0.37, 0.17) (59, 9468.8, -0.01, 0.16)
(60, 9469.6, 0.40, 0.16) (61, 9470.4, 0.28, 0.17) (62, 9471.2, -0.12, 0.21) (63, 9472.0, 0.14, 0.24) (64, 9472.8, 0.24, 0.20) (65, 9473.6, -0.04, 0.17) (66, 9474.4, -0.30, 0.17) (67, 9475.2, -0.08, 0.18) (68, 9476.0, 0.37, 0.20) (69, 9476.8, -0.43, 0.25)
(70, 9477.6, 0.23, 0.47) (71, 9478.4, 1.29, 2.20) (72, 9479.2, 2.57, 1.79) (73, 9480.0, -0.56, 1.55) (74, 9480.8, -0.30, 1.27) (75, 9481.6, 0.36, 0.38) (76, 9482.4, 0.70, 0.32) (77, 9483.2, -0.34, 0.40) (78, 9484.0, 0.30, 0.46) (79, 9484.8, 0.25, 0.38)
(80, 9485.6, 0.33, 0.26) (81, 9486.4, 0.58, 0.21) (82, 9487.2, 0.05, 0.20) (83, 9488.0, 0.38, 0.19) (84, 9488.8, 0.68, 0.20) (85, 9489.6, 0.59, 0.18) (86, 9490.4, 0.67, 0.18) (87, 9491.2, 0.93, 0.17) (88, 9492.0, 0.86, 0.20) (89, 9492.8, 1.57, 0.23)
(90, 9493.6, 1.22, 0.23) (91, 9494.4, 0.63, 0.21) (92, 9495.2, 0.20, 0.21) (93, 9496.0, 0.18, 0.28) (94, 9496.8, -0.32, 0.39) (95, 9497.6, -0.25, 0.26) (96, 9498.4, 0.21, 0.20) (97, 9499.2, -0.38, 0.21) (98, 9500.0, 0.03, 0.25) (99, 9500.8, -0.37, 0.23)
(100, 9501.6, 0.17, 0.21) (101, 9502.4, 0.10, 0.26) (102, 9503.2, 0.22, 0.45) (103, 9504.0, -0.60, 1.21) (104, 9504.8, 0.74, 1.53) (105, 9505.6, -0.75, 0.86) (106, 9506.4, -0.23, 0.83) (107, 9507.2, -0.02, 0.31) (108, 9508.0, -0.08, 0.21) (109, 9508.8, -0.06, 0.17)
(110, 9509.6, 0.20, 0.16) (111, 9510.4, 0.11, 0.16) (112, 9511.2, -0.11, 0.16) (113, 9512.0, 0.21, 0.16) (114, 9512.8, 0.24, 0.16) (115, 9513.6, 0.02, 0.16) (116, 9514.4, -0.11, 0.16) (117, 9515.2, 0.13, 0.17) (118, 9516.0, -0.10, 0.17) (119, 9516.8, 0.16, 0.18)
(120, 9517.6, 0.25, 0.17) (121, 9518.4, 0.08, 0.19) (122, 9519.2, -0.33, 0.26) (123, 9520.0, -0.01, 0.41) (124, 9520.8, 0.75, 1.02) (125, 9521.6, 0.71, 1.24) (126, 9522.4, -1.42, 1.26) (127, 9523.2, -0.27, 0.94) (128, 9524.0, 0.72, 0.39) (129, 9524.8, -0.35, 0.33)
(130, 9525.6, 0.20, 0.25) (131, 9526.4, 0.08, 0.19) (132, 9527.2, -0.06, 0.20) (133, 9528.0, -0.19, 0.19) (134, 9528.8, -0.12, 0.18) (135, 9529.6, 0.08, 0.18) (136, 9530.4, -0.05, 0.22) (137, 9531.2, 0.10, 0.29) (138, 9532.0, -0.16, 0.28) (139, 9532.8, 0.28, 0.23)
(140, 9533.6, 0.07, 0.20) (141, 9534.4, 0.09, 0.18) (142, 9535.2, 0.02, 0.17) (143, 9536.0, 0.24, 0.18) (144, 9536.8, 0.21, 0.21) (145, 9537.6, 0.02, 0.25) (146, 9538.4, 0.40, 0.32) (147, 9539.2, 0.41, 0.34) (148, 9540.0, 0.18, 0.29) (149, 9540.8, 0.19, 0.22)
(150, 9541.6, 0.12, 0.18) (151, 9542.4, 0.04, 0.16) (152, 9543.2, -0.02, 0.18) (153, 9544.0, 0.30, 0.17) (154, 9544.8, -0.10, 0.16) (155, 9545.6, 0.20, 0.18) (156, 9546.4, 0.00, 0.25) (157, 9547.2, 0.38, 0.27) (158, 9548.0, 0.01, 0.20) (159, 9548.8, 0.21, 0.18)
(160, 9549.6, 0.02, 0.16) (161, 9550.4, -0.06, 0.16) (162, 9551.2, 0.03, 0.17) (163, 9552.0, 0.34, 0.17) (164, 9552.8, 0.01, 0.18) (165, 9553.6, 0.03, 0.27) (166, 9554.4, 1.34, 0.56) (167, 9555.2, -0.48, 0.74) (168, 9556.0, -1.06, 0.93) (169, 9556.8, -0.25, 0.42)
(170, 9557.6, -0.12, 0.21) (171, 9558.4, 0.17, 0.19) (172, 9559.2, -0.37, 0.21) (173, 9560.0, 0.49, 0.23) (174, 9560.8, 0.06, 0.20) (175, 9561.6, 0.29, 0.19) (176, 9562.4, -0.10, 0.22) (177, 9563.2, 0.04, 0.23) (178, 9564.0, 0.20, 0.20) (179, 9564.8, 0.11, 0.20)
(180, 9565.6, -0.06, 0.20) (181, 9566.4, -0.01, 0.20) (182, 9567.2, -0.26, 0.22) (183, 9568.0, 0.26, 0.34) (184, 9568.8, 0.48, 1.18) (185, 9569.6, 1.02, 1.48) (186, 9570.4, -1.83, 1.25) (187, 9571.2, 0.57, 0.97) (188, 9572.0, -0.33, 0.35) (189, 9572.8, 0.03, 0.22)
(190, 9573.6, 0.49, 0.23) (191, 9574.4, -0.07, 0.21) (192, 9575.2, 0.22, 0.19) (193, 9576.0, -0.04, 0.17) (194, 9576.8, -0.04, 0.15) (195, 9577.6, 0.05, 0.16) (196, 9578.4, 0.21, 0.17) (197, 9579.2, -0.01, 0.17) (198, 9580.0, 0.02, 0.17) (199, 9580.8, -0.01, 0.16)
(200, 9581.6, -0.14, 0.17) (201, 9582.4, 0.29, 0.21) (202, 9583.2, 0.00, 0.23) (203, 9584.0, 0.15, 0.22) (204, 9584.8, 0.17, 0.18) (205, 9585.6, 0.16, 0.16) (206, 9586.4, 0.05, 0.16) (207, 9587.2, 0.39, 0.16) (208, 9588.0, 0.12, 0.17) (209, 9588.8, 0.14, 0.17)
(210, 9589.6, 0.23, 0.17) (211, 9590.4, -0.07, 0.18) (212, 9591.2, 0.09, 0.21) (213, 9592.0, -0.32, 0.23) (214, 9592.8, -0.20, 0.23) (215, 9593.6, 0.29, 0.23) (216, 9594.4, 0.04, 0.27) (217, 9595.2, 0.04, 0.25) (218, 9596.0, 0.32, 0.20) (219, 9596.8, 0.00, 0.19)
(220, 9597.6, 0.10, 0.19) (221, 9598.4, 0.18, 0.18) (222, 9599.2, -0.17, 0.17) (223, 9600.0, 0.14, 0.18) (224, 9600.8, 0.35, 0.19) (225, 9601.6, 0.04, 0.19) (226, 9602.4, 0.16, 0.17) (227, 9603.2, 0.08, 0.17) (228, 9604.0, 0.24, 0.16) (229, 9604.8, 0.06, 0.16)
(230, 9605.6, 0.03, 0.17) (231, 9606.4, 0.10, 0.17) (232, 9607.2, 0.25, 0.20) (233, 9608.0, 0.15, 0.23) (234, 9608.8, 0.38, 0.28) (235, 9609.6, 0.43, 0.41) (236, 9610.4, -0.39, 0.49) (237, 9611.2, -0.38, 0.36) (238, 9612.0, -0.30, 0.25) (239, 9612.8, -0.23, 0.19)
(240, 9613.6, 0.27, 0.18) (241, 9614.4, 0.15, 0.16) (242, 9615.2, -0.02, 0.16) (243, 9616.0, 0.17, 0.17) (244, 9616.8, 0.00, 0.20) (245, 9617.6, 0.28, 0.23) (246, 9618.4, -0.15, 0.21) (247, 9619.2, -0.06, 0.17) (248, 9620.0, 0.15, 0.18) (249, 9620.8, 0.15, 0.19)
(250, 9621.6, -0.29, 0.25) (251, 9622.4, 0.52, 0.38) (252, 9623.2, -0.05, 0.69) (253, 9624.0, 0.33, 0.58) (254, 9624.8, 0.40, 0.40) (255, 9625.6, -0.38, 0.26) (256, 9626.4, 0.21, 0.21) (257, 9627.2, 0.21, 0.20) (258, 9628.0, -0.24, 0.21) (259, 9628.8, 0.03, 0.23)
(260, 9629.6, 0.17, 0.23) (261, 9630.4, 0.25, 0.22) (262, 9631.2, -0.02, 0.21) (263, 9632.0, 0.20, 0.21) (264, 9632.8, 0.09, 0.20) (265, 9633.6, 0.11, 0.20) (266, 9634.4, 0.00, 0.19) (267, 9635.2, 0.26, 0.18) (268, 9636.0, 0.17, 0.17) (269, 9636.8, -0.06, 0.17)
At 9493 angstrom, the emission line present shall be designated [O III] 5007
